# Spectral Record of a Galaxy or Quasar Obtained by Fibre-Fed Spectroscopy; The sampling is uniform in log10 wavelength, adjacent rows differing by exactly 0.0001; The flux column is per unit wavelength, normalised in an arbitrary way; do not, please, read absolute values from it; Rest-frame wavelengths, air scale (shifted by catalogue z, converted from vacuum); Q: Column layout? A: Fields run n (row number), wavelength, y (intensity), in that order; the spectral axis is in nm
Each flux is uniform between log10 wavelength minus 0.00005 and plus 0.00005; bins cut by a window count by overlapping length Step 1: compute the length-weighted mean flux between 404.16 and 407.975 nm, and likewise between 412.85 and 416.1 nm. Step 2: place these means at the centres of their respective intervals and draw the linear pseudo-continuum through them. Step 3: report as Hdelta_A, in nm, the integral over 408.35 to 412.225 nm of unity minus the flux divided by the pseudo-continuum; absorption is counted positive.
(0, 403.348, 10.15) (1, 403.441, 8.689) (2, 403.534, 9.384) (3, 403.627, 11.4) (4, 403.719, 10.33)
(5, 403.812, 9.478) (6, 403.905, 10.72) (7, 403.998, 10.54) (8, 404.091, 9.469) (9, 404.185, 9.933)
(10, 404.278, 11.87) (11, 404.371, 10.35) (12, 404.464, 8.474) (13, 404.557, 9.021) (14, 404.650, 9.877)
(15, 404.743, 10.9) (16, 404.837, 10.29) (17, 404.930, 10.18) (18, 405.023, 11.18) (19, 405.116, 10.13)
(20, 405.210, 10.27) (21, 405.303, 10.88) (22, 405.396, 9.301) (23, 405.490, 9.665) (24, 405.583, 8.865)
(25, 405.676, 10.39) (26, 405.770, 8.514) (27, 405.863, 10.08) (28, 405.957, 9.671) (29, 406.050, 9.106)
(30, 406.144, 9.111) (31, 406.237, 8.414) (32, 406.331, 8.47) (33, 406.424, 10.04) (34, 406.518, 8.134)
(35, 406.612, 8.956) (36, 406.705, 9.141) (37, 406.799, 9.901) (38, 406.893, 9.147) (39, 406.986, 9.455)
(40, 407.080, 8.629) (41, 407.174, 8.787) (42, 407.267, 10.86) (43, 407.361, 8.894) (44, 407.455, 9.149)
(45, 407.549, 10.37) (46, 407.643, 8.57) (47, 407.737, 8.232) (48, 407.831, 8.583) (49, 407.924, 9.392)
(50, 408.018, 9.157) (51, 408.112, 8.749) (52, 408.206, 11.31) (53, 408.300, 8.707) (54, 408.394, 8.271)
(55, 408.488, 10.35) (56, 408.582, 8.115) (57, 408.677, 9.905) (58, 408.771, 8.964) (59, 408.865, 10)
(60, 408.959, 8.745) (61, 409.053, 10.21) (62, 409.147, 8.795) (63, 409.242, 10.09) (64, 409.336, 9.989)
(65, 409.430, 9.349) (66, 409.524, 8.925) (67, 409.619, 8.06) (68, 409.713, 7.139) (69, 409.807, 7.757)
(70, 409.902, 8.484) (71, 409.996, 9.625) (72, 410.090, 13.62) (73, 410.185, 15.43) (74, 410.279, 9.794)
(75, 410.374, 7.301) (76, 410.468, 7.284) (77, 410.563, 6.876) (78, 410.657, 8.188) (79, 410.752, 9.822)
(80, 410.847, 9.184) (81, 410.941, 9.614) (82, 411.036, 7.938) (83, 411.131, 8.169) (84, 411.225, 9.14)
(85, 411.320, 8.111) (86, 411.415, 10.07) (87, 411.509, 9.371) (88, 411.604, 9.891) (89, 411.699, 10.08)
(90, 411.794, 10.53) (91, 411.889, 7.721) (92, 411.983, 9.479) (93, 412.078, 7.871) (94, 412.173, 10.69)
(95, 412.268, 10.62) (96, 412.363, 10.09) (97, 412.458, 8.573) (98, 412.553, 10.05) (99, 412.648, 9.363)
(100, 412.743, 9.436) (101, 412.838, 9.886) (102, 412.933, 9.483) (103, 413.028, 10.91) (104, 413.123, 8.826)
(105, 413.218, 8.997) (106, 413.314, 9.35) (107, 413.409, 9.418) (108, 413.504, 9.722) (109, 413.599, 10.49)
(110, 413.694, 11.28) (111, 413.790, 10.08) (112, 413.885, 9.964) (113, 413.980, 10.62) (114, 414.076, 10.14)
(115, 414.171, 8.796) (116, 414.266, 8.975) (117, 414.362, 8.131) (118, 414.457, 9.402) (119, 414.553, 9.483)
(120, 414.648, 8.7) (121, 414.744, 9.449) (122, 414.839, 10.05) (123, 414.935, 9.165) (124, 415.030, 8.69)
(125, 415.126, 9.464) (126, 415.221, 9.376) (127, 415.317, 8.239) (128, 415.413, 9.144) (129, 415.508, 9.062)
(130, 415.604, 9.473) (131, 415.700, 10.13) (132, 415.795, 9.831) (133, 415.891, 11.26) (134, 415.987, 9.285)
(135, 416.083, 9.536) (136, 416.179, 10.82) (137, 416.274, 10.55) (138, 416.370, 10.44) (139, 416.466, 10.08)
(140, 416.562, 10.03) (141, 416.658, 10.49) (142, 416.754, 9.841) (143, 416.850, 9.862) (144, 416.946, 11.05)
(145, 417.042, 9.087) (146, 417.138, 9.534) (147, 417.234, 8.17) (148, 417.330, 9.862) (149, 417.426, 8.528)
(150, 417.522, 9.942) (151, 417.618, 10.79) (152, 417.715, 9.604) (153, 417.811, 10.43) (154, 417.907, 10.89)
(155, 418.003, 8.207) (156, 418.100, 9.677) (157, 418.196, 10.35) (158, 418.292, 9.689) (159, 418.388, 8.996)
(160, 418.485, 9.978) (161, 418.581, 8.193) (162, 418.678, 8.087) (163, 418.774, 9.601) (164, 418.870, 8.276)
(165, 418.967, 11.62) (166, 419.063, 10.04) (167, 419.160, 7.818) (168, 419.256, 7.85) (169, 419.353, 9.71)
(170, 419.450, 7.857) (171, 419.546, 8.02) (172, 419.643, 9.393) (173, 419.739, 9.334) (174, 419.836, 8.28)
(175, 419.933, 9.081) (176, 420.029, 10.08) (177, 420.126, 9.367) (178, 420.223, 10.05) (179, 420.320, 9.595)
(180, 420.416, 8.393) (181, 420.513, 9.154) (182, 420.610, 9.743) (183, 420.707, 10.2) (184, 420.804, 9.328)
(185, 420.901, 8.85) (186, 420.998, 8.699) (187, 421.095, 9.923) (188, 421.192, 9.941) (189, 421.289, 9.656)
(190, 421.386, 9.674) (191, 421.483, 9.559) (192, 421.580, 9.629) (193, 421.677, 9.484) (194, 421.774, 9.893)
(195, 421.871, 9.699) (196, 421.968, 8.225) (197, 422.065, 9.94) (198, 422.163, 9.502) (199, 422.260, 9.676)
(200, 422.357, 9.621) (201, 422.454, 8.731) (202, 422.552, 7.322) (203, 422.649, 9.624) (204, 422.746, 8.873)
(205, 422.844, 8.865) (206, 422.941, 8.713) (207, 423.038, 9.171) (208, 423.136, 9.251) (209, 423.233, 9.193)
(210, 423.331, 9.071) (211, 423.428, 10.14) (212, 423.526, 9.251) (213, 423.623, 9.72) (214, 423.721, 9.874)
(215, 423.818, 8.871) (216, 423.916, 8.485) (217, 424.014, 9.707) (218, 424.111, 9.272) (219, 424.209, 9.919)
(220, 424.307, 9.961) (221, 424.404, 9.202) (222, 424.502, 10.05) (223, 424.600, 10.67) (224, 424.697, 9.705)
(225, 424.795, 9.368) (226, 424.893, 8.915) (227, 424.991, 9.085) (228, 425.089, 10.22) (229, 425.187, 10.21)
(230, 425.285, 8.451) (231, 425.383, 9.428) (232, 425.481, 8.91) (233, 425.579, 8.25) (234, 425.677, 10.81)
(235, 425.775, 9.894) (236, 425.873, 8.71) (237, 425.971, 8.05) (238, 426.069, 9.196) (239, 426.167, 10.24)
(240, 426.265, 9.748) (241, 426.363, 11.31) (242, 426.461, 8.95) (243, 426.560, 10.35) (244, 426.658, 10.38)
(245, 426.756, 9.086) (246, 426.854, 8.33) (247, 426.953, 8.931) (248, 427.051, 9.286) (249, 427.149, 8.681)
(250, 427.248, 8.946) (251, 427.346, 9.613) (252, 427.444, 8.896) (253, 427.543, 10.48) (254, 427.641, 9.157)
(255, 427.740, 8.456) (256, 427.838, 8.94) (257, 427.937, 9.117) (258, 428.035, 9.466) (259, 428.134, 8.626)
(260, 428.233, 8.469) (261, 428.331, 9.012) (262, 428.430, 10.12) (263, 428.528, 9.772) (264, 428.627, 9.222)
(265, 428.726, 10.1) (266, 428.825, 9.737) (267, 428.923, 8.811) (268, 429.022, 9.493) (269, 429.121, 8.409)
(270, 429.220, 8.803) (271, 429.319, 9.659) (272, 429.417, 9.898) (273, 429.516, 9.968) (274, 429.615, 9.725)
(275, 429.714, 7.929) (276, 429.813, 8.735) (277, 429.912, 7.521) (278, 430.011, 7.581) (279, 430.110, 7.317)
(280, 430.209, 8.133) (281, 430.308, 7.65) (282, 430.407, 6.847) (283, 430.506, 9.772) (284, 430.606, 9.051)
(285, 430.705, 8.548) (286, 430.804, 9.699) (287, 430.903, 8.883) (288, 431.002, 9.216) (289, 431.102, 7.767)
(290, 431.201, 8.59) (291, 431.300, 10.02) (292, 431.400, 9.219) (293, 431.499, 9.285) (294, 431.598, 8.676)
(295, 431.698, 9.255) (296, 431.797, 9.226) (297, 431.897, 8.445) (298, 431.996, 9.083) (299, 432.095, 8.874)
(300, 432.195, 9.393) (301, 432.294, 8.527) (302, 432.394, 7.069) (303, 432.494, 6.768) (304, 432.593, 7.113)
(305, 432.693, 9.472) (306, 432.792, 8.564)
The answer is 0.12 nm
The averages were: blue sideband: 9.54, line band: 9.24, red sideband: 9.56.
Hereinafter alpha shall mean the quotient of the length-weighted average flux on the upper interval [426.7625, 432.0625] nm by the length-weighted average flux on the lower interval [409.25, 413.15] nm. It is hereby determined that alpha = 0.96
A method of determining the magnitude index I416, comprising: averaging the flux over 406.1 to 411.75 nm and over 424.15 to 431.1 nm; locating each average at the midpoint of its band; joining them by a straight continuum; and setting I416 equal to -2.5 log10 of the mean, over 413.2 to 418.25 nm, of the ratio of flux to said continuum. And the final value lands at -0.057 mag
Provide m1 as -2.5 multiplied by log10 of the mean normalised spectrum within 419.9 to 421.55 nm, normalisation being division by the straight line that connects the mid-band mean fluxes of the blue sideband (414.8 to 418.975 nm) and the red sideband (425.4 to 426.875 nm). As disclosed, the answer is 0.01 mag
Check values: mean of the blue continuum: 9.65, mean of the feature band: 9.49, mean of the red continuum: 9.51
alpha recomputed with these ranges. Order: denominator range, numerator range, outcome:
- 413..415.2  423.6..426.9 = 1.00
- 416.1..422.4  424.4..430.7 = 0.97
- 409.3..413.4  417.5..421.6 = 1.01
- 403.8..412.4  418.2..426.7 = 0.99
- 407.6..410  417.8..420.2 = 1.02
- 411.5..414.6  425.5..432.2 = 0.94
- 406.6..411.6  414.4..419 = 1.04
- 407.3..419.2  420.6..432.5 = 0.97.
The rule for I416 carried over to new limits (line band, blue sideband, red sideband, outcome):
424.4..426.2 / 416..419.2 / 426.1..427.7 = 0.01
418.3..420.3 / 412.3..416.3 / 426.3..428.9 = 0.05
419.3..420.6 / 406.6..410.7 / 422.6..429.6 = 0.03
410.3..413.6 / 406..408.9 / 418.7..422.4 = 0.00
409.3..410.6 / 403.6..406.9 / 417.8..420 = 0.03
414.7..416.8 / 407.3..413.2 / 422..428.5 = -0.05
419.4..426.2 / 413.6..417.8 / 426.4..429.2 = 0.01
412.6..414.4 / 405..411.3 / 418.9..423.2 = -0.05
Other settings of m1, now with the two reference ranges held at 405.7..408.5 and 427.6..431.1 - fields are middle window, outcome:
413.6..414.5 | -0.07 mag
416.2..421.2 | -0.05 mag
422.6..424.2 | -0.04 mag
